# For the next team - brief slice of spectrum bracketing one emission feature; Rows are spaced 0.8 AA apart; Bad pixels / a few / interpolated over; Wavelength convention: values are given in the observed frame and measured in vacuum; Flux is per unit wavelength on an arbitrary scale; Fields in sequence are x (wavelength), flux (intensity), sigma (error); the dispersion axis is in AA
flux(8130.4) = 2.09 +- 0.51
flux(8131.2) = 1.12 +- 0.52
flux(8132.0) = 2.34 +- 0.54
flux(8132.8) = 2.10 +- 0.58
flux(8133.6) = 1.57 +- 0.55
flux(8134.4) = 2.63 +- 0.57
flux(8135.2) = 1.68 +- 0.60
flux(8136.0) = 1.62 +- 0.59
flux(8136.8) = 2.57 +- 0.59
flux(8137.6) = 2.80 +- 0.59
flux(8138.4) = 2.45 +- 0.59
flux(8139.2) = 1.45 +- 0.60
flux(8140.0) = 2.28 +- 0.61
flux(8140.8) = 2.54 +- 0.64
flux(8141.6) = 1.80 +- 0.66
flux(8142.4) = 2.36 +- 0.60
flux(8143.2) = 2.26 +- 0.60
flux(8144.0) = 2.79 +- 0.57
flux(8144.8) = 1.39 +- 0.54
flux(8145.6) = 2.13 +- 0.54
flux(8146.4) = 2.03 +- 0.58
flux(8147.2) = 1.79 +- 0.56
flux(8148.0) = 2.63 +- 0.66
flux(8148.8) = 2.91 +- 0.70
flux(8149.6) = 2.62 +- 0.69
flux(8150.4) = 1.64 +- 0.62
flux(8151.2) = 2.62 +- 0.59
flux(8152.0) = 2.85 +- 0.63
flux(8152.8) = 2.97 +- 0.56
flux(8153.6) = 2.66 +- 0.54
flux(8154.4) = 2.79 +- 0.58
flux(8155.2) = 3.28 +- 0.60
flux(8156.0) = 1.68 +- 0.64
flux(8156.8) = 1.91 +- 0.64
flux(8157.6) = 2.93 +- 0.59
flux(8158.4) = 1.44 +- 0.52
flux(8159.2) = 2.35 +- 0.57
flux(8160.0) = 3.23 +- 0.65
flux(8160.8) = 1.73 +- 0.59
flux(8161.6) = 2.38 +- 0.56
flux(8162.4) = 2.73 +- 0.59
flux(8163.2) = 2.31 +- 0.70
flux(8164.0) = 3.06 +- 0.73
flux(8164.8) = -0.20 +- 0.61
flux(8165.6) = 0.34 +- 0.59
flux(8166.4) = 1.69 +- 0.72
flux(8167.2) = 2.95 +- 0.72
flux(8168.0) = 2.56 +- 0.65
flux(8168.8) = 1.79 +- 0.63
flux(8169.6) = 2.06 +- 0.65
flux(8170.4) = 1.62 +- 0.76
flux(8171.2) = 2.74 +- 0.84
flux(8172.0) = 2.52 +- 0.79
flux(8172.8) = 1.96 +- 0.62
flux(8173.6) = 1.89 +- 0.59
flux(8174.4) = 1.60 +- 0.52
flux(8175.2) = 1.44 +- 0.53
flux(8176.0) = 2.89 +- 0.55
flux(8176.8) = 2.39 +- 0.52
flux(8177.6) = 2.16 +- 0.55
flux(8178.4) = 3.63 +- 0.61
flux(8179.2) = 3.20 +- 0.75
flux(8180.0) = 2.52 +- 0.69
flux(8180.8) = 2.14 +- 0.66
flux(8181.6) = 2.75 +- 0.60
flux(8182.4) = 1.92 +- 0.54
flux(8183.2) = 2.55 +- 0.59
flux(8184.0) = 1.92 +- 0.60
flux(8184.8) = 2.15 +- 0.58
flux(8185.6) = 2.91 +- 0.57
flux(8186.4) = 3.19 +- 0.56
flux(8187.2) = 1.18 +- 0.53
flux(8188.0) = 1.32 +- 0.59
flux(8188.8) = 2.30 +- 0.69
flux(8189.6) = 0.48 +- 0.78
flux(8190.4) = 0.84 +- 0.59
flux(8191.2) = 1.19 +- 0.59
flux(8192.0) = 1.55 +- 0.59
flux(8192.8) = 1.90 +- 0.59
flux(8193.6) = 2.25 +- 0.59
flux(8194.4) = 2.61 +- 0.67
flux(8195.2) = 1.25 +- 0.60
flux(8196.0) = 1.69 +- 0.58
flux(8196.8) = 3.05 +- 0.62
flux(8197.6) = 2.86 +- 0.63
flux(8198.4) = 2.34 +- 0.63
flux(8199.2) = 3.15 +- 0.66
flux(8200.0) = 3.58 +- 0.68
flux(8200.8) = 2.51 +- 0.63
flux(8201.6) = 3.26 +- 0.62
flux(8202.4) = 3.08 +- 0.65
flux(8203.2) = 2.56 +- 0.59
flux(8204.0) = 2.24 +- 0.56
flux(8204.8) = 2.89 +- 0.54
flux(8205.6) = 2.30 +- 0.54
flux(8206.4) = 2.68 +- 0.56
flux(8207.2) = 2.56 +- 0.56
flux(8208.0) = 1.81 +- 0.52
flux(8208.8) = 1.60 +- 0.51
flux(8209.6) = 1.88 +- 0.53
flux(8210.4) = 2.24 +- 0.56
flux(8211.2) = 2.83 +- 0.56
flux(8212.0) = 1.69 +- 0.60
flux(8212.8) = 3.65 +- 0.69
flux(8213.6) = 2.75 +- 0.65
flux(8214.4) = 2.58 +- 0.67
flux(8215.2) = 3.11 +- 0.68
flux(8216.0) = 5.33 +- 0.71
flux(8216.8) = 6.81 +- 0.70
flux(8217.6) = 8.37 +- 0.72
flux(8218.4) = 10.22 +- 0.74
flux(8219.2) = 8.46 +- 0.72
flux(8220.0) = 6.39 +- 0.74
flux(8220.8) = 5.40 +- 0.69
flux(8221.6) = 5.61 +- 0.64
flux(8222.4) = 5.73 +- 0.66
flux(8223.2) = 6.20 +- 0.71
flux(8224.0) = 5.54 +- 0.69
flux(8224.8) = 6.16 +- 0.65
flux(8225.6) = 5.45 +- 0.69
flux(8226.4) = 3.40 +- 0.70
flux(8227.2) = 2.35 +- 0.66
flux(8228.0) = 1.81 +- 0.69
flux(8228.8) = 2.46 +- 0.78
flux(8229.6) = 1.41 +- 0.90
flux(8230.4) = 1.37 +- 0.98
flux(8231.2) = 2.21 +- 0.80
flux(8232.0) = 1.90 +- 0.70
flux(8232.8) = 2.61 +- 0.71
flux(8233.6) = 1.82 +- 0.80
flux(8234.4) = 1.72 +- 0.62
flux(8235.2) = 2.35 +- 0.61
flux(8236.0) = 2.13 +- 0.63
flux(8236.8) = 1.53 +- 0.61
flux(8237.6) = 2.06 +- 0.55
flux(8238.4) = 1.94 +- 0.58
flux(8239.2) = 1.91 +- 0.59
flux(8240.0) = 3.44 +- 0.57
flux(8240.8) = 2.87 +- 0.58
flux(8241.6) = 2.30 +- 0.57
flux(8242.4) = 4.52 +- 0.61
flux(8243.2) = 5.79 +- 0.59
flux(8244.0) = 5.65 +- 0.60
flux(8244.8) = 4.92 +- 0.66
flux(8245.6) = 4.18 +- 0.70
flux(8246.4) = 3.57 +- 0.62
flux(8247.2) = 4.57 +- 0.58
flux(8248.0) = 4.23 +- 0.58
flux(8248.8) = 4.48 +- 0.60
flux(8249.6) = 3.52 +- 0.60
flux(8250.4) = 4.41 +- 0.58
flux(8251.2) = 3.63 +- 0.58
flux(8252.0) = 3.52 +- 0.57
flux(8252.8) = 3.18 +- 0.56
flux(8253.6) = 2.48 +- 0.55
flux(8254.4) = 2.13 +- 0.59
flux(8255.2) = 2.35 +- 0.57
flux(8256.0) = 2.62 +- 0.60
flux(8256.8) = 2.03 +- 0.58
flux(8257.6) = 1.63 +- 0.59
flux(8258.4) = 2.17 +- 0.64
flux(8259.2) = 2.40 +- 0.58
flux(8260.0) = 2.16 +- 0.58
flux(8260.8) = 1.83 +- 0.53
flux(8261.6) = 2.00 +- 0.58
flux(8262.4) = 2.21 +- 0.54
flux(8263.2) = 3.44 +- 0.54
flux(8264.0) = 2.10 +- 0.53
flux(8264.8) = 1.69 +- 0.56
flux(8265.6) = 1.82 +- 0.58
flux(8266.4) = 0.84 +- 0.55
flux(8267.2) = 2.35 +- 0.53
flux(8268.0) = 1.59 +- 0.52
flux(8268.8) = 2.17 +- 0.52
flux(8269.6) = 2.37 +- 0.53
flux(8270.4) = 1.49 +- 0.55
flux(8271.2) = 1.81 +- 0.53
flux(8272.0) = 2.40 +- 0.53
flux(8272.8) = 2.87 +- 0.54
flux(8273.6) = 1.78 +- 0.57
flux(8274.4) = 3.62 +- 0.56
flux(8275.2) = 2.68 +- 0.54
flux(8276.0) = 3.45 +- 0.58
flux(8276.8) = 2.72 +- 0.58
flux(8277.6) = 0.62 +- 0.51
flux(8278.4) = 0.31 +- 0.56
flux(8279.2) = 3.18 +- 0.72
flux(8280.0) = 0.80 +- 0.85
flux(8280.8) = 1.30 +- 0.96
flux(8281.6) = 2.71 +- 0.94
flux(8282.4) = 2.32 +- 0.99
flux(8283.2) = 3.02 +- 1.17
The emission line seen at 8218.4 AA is H-alpha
